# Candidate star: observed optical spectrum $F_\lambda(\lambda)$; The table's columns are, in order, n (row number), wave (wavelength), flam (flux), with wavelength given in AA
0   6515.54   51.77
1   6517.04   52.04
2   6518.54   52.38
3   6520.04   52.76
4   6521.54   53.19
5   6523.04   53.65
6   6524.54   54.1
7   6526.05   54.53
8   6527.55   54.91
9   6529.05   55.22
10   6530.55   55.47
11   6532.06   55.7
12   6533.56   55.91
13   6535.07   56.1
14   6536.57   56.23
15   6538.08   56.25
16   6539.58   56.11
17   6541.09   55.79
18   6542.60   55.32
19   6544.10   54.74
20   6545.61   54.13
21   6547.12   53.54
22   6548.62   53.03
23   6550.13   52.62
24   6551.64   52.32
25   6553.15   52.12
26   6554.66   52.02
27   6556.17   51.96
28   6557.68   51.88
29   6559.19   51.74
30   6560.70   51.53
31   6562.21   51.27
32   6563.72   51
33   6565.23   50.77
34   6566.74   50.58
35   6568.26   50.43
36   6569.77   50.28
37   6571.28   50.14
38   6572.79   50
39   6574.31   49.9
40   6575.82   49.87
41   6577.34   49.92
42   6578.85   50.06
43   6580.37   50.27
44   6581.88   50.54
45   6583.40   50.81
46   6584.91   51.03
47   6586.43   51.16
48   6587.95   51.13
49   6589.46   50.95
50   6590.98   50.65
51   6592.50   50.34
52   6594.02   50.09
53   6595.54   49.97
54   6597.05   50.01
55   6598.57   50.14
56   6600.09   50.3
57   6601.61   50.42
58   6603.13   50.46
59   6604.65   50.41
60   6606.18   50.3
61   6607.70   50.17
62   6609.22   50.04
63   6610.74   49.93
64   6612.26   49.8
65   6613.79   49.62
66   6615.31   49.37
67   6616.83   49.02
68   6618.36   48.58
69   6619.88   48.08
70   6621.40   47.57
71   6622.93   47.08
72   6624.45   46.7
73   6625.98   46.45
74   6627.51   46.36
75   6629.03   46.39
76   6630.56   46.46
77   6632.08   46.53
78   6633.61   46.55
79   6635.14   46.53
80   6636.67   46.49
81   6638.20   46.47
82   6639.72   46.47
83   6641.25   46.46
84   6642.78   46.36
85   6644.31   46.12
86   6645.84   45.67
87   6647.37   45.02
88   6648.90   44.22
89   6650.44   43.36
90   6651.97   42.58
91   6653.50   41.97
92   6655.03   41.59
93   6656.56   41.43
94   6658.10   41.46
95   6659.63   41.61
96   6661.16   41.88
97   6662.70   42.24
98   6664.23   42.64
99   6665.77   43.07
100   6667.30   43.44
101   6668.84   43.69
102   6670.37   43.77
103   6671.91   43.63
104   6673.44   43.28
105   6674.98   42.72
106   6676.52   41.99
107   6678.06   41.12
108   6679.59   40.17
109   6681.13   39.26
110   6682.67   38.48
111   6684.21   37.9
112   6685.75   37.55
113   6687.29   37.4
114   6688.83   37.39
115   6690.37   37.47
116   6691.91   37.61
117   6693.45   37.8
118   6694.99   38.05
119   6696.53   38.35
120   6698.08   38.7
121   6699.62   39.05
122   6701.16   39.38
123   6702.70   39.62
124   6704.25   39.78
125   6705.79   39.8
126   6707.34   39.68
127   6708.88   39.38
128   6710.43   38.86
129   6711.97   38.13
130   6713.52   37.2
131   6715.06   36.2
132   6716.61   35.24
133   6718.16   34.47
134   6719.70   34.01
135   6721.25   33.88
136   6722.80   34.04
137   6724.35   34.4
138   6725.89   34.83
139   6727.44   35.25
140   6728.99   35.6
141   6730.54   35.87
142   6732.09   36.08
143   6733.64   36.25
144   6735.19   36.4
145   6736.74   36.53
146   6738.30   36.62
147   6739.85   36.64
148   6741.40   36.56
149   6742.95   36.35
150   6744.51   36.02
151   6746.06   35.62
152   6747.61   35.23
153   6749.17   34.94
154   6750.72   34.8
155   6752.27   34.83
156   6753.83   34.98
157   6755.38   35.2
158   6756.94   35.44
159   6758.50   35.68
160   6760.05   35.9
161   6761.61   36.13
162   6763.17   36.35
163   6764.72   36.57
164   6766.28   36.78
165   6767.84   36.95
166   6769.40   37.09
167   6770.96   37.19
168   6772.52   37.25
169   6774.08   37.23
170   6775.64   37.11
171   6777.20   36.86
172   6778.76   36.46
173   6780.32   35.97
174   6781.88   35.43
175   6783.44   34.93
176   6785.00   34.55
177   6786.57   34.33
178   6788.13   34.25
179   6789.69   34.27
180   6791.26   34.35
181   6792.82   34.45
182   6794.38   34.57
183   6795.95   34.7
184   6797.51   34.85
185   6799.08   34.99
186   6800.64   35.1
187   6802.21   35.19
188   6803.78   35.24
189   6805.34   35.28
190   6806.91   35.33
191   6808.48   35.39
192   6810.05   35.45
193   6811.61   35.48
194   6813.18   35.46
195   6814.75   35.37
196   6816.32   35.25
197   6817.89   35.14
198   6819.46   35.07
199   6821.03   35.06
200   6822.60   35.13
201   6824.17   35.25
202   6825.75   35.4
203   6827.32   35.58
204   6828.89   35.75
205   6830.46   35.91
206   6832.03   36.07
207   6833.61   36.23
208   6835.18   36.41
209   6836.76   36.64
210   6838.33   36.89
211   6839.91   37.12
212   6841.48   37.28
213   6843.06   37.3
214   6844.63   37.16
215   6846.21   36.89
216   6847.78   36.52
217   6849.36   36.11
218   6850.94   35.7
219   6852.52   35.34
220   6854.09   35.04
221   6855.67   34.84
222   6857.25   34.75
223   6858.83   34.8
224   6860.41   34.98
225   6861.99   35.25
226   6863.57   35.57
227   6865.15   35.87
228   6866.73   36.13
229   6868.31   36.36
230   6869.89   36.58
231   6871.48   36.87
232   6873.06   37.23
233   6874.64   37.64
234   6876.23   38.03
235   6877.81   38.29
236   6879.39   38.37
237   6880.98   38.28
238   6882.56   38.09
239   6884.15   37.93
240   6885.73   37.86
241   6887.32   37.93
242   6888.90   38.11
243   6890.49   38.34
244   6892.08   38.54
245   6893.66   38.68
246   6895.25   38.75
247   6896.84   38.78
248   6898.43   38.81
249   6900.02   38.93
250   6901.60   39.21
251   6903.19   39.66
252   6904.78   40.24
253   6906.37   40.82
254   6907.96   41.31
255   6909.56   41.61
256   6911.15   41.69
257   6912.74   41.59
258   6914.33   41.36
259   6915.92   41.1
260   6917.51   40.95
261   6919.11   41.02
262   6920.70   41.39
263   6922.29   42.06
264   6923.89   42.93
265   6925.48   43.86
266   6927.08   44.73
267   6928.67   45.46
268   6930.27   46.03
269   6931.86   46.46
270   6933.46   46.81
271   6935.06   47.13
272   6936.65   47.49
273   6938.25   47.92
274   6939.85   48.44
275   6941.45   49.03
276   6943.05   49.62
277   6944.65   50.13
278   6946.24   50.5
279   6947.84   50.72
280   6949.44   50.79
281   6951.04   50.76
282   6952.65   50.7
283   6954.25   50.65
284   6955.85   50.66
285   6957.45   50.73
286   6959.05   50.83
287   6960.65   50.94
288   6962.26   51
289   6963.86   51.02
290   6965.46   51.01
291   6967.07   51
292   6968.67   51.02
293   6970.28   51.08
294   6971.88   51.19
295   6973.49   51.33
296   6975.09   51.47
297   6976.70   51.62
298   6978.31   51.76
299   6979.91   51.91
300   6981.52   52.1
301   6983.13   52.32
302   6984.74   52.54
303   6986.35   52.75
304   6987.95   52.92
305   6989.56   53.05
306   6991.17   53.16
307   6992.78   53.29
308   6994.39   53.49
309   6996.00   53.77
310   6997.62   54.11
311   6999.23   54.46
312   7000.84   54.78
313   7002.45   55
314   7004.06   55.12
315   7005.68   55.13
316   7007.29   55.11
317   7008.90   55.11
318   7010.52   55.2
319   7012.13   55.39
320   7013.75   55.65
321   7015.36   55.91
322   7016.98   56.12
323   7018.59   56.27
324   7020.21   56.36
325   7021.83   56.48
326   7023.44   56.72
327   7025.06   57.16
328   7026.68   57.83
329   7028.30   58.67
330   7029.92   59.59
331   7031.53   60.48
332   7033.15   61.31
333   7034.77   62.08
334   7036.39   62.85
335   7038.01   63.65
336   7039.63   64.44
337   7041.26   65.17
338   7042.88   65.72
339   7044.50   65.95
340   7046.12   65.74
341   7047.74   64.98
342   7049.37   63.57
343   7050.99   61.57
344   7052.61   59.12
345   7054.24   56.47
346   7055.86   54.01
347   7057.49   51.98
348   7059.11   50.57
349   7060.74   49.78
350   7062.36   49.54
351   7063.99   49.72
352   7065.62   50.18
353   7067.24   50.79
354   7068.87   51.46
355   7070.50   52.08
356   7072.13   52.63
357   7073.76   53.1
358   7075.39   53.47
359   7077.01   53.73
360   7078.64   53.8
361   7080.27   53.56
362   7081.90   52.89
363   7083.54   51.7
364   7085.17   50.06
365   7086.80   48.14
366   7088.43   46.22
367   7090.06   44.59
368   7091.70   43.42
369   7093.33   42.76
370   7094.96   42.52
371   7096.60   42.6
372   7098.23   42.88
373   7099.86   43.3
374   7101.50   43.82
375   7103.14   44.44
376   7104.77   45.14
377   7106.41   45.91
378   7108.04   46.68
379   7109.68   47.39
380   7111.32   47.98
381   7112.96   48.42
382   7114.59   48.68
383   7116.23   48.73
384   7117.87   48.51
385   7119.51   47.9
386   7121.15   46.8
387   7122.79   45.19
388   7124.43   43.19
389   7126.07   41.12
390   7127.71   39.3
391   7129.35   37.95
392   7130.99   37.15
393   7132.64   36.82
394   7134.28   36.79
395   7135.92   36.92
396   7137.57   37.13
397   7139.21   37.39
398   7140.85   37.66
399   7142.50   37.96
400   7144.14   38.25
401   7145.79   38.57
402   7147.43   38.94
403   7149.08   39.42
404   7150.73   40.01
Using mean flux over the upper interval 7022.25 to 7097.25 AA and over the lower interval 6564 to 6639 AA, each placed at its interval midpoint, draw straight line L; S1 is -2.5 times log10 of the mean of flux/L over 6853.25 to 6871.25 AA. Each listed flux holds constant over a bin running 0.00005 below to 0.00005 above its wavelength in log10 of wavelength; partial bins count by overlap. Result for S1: 0.425 mag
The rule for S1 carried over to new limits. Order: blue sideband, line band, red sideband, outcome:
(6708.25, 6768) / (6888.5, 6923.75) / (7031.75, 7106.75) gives 0.11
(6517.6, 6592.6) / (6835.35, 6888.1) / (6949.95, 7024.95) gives 0.40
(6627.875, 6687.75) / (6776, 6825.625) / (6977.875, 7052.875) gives 0.36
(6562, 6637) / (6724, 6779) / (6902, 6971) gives 0.31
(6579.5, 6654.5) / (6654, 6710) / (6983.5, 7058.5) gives 0.23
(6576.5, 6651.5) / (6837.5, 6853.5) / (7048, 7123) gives 0.32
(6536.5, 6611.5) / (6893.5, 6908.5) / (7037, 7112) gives 0.30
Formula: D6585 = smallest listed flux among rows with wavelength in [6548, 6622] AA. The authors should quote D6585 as 47.57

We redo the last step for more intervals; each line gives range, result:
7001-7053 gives 55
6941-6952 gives 49.03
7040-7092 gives 43.42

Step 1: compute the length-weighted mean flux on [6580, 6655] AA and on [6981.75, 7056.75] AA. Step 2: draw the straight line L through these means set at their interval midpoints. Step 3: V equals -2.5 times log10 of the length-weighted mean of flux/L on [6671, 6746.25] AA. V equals 0.31 mag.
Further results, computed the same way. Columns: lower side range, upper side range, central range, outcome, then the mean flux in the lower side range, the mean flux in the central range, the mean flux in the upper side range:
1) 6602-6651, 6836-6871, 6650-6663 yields 0.10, 47.5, 42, 36.1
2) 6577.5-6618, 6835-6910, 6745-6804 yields 0.18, 50.2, 35.6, 37.4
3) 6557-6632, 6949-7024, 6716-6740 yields 0.40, 49.8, 35.3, 53.1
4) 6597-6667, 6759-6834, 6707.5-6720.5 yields 0.12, 46.5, 36.8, 35.6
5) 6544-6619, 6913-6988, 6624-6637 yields 0.09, 50.8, 46.5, 48.6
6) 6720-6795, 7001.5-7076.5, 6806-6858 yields 0.15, 35.7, 35.8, 57.1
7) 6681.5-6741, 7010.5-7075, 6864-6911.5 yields 0.24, 37.1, 38.4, 57.4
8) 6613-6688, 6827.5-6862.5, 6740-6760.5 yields 0.13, 44.1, 35.5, 36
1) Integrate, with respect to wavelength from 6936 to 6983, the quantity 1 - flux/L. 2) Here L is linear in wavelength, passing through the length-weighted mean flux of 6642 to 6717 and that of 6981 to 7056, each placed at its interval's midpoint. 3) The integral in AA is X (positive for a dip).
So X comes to 3.4 AA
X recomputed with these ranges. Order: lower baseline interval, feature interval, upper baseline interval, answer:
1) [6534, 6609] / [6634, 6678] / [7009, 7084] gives 7.4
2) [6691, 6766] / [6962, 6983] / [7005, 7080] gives 0.4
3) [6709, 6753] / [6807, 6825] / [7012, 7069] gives 2.8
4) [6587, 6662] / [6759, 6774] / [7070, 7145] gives 3.2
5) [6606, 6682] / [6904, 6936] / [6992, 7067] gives 6.5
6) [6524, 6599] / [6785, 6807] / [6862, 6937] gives 4.6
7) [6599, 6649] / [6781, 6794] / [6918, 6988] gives 3.7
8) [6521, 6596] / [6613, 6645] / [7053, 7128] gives 2.9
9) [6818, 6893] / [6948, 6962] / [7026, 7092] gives -1.5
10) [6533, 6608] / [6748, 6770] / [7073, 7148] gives 6.0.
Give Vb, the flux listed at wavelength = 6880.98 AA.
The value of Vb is 38.28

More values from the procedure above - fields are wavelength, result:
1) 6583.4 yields 50.81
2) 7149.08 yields 39.42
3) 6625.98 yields 46.45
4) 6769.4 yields 37.09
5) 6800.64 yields 35.1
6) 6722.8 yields 34.04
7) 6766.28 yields 36.78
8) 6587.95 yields 51.13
